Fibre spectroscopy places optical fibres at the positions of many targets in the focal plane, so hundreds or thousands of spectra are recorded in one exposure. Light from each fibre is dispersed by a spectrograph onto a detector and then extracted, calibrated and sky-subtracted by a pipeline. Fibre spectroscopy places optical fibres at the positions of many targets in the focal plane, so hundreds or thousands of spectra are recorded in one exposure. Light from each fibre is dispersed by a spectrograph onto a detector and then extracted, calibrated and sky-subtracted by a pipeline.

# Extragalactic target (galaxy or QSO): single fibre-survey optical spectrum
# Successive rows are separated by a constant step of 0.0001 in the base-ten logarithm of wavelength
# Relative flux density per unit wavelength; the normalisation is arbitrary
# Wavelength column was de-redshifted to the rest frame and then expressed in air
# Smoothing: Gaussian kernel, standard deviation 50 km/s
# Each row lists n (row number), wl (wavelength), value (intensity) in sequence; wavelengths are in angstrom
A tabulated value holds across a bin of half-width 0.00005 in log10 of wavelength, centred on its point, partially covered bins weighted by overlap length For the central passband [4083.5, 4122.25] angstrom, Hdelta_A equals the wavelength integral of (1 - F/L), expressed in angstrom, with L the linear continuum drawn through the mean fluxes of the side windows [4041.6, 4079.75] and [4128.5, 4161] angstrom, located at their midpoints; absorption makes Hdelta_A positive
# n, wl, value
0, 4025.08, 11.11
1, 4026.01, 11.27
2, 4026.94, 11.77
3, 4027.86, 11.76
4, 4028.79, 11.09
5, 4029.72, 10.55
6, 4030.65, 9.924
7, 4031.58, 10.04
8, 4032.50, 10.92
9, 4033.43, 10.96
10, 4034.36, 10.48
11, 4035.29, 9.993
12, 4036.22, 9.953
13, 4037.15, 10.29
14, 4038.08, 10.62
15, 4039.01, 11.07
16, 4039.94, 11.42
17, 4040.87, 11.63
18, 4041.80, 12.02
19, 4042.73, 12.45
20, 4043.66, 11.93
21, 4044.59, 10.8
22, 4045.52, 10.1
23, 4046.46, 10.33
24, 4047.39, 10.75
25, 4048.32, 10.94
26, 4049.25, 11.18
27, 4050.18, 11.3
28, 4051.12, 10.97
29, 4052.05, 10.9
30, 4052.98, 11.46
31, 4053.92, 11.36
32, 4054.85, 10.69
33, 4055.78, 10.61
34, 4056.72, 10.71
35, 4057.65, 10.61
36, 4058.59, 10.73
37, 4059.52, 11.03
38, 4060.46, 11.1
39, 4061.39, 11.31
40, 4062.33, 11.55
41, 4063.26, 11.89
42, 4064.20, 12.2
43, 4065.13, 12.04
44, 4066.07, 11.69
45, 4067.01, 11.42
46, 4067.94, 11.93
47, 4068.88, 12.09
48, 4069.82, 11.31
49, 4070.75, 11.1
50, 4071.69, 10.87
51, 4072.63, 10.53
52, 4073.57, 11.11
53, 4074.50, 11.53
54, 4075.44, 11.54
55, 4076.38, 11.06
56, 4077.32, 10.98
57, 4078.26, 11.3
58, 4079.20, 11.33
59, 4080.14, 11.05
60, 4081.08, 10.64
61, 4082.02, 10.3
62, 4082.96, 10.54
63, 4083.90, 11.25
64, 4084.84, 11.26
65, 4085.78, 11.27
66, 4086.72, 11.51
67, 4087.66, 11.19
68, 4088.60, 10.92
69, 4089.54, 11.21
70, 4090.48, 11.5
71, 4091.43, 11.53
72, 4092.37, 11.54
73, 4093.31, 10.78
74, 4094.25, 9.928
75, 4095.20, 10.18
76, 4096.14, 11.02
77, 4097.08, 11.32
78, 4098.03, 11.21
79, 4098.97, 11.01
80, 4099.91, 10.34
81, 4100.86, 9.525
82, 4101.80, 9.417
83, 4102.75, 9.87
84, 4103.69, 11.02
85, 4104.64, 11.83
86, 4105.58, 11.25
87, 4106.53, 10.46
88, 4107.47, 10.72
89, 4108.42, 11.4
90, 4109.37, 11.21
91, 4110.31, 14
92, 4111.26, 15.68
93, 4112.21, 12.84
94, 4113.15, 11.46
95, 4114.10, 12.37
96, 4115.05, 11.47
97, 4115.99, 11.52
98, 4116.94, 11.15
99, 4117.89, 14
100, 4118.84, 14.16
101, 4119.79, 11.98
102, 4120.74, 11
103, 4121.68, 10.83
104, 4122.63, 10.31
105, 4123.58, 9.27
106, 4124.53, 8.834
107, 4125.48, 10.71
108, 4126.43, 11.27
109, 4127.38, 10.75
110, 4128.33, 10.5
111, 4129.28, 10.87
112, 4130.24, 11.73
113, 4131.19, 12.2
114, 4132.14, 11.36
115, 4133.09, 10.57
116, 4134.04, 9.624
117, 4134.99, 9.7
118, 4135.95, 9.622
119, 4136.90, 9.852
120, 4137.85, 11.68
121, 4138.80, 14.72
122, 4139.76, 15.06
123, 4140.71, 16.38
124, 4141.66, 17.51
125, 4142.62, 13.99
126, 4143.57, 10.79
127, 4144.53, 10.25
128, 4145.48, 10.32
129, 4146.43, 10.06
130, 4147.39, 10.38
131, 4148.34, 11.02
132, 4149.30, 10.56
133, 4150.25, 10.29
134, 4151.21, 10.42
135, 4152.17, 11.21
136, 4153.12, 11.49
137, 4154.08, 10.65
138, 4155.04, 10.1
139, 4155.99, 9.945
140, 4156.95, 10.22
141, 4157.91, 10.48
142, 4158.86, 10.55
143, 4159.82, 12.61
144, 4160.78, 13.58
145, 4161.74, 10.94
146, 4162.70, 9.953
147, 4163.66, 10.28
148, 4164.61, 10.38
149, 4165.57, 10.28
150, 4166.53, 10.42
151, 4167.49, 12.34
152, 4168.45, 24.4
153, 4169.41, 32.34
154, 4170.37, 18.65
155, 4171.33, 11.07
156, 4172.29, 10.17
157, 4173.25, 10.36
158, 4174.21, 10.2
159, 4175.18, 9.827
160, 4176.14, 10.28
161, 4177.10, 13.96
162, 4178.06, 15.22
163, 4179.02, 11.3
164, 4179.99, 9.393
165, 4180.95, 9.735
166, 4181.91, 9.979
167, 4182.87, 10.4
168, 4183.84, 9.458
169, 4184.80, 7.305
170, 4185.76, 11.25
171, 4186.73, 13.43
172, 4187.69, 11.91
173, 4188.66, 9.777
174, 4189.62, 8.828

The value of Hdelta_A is -0.28 angstrom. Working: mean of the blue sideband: 11.2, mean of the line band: 11.4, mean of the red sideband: 11.4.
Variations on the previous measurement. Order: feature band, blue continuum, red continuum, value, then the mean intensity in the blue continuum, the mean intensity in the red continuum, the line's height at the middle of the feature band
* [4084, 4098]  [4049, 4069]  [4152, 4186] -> 0.5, 11.3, 12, 11.5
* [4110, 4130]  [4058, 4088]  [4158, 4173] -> 1.4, 11.3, 13.7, 12.5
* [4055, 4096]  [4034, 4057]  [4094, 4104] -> -1.9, 11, 10.4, 10.7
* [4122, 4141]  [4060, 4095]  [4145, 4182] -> 0.8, 11.2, 12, 11.7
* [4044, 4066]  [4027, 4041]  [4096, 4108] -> -0.8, 10.7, 10.7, 10.7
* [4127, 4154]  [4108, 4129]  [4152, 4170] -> 1.6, 11.7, 12.8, 12.3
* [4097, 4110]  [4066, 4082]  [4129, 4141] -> 0.8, 11.2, 11.7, 11.5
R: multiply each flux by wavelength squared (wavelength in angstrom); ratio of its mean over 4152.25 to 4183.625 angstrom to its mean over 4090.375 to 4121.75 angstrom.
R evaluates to 1.10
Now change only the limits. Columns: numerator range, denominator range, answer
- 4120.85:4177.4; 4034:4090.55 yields 1.11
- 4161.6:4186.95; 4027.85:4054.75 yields 1.21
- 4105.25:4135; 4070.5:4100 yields 1.05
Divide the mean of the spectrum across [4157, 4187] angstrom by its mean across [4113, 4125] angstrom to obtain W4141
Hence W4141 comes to 1.07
